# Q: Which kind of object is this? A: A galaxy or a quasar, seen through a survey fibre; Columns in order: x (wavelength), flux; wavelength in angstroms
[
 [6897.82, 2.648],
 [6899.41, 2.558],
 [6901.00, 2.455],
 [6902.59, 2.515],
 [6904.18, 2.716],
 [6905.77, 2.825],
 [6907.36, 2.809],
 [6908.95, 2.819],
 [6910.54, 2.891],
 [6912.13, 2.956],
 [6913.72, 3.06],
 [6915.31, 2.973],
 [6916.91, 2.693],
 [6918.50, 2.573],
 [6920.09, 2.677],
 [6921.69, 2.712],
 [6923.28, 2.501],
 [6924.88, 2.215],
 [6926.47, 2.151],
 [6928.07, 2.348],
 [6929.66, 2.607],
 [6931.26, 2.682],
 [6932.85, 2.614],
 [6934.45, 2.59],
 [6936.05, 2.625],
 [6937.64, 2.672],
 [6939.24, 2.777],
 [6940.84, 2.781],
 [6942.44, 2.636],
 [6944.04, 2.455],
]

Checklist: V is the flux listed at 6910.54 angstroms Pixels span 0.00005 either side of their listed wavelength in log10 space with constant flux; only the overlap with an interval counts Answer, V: 2.891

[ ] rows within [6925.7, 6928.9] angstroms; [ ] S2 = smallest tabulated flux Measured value 2.151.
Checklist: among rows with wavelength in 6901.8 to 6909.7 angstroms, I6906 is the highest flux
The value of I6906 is 2.825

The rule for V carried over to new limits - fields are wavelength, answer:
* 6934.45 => 2.59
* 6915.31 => 2.973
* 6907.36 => 2.809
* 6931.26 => 2.682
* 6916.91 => 2.693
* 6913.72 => 3.06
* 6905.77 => 2.825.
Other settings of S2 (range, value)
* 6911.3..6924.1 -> 2.501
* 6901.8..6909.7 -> 2.515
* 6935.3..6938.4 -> 2.625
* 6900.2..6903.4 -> 2.455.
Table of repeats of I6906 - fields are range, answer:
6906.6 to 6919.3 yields 3.06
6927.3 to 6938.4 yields 2.682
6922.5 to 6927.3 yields 2.501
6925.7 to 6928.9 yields 2.348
